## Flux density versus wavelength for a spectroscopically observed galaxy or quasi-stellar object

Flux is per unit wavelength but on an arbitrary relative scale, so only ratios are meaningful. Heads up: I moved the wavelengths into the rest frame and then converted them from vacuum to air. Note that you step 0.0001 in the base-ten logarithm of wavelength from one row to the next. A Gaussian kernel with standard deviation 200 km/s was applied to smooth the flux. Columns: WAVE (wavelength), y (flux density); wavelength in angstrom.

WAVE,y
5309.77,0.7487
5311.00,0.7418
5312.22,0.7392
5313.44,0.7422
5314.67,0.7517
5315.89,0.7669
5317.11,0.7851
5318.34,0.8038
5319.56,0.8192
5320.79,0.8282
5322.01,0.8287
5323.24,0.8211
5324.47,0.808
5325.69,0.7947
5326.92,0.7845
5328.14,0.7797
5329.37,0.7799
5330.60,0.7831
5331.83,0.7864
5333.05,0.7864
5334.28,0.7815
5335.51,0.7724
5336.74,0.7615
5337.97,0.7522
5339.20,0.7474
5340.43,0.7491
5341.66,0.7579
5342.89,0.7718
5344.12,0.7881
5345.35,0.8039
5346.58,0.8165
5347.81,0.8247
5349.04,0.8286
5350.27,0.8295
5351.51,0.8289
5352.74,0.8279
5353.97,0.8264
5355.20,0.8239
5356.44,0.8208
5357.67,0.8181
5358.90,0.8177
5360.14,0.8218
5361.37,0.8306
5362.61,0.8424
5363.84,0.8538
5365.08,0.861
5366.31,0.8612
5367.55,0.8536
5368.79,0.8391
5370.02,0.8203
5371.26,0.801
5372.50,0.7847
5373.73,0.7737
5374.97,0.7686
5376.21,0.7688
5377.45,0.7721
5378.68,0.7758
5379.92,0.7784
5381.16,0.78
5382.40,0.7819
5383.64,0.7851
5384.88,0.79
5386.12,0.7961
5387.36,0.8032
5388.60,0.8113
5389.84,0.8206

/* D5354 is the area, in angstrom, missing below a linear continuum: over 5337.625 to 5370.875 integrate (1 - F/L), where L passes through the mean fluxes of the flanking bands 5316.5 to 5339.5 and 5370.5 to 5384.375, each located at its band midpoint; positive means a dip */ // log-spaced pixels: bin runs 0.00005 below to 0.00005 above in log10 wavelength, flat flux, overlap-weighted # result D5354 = -1.34 angstrom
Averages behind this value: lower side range 0.79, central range 0.816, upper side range 0.78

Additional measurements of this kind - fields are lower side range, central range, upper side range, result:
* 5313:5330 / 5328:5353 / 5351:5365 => 0.7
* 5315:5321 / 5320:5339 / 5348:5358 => 0.4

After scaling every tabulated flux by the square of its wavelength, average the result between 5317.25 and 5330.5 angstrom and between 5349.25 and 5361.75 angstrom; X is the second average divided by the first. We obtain 1.0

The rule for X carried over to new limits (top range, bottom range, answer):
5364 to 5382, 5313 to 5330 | 1.03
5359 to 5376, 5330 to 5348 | 1.07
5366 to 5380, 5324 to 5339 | 1.04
